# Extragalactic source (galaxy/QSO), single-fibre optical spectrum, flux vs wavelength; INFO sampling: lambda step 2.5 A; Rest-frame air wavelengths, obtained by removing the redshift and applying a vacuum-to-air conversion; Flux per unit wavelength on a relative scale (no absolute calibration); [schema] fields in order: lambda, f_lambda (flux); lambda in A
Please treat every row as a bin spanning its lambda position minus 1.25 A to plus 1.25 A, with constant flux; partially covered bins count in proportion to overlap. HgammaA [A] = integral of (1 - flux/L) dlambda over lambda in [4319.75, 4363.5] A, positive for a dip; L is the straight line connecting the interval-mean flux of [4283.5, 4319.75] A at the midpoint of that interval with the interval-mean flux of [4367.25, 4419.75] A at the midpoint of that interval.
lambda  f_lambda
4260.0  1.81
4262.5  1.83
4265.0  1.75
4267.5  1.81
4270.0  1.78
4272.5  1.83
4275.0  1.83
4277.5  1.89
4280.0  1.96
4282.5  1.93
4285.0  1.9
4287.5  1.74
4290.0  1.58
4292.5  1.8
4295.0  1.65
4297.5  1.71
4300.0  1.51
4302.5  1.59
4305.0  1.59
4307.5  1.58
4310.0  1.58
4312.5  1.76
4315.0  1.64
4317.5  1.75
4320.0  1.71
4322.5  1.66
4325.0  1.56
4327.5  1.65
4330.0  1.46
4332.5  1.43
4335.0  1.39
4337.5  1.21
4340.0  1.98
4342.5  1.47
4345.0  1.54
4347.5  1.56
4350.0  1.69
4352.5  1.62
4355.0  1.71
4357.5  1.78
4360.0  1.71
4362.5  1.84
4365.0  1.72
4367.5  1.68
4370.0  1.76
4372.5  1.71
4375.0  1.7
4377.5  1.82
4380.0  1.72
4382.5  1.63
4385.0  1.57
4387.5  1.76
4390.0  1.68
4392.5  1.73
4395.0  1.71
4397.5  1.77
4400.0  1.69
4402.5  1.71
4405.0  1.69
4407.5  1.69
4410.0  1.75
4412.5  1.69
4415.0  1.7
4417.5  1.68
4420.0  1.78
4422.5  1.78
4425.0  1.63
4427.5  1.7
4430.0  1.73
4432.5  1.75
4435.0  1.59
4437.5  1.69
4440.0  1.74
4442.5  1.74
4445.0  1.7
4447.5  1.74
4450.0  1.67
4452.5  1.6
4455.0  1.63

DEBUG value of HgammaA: 2.1 A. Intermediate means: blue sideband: 1.67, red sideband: 1.71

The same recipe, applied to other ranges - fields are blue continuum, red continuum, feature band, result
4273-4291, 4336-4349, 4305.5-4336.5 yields 1.1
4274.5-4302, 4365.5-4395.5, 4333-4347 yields 1.8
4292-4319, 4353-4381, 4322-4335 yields 1.2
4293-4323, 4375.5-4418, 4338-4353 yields 0.4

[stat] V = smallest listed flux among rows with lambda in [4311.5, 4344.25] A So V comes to 1.21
